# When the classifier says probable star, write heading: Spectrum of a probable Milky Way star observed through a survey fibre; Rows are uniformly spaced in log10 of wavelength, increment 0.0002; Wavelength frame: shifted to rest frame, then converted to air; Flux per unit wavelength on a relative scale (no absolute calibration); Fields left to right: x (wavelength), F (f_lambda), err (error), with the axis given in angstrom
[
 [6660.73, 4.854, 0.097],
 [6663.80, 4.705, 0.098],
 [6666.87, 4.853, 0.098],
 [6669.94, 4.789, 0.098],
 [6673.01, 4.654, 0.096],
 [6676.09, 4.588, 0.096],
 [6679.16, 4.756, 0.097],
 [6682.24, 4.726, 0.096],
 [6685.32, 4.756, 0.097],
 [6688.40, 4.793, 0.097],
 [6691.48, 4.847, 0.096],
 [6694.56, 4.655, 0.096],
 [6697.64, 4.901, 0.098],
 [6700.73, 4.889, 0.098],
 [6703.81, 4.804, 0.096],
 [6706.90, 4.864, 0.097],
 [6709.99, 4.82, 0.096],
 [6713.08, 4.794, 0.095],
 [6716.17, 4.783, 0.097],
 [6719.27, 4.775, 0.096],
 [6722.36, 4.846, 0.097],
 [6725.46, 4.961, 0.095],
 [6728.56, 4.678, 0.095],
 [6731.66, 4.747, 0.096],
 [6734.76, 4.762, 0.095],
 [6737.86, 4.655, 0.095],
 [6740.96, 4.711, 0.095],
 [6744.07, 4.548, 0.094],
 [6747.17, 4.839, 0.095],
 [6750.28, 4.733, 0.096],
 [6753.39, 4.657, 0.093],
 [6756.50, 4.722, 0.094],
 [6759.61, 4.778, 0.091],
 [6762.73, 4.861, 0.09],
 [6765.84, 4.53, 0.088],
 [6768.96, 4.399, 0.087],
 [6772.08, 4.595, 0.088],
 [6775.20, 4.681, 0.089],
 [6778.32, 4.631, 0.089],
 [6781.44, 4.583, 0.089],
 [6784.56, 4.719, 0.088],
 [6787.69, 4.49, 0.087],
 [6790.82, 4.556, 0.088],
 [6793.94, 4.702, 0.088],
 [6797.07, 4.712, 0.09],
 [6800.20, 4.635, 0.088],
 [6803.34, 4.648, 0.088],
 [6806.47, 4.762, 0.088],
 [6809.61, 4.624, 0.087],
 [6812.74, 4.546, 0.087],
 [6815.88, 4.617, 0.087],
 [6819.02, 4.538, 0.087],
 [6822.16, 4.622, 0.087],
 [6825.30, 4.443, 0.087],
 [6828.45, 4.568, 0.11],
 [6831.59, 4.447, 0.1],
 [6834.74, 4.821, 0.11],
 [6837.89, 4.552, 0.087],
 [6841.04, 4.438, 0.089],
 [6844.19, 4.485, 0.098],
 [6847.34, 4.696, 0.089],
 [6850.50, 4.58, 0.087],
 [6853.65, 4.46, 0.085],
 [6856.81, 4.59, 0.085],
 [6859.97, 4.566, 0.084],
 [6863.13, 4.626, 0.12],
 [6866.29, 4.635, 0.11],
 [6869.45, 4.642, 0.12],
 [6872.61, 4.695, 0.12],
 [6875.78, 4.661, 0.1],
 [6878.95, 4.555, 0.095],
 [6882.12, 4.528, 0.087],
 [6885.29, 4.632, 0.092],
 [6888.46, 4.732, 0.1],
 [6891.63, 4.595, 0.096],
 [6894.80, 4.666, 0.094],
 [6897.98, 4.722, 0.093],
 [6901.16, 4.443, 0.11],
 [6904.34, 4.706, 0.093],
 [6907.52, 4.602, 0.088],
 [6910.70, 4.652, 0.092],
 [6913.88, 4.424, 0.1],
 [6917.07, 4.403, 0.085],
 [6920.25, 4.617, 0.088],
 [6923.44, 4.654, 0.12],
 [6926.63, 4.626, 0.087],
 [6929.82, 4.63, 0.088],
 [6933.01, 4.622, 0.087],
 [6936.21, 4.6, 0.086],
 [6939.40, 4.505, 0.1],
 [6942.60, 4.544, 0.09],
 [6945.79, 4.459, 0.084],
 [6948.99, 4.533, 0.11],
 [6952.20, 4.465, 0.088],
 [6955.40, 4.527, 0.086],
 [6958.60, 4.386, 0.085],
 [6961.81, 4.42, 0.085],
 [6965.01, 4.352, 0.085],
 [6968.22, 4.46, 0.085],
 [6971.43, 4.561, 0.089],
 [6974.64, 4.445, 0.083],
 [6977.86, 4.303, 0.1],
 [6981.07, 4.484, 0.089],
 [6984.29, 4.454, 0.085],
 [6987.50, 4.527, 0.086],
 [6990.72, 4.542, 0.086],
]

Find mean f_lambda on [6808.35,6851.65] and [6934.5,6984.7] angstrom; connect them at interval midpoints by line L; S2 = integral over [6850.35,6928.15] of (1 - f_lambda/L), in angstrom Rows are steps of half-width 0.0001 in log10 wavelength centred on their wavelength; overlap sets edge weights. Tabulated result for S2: -1.3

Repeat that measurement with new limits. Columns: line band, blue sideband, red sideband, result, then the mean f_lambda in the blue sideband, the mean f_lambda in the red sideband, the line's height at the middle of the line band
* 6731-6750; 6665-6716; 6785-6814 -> 0.01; 4.78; 4.63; 4.71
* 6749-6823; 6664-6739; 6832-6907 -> 0.84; 4.78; 4.61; 4.69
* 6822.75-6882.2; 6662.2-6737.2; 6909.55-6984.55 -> 0.38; 4.78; 4.5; 4.61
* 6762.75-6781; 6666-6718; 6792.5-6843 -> 0.29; 4.78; 4.6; 4.67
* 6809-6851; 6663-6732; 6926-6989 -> 0.61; 4.78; 4.49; 4.64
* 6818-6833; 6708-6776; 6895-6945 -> 0.43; 4.72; 4.58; 4.66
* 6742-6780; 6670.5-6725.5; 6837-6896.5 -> 0.40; 4.78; 4.6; 4.71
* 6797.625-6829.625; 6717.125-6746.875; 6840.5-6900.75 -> 0.41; 4.75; 4.61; 4.66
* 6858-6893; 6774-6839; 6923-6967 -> -0.44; 4.61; 4.52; 4.57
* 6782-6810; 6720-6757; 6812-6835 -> -0.18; 4.74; 4.56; 4.62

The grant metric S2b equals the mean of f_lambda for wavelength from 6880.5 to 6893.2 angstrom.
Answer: 4.62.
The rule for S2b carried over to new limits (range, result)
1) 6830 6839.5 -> 4.61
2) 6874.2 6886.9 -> 4.59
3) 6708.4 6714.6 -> 4.81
